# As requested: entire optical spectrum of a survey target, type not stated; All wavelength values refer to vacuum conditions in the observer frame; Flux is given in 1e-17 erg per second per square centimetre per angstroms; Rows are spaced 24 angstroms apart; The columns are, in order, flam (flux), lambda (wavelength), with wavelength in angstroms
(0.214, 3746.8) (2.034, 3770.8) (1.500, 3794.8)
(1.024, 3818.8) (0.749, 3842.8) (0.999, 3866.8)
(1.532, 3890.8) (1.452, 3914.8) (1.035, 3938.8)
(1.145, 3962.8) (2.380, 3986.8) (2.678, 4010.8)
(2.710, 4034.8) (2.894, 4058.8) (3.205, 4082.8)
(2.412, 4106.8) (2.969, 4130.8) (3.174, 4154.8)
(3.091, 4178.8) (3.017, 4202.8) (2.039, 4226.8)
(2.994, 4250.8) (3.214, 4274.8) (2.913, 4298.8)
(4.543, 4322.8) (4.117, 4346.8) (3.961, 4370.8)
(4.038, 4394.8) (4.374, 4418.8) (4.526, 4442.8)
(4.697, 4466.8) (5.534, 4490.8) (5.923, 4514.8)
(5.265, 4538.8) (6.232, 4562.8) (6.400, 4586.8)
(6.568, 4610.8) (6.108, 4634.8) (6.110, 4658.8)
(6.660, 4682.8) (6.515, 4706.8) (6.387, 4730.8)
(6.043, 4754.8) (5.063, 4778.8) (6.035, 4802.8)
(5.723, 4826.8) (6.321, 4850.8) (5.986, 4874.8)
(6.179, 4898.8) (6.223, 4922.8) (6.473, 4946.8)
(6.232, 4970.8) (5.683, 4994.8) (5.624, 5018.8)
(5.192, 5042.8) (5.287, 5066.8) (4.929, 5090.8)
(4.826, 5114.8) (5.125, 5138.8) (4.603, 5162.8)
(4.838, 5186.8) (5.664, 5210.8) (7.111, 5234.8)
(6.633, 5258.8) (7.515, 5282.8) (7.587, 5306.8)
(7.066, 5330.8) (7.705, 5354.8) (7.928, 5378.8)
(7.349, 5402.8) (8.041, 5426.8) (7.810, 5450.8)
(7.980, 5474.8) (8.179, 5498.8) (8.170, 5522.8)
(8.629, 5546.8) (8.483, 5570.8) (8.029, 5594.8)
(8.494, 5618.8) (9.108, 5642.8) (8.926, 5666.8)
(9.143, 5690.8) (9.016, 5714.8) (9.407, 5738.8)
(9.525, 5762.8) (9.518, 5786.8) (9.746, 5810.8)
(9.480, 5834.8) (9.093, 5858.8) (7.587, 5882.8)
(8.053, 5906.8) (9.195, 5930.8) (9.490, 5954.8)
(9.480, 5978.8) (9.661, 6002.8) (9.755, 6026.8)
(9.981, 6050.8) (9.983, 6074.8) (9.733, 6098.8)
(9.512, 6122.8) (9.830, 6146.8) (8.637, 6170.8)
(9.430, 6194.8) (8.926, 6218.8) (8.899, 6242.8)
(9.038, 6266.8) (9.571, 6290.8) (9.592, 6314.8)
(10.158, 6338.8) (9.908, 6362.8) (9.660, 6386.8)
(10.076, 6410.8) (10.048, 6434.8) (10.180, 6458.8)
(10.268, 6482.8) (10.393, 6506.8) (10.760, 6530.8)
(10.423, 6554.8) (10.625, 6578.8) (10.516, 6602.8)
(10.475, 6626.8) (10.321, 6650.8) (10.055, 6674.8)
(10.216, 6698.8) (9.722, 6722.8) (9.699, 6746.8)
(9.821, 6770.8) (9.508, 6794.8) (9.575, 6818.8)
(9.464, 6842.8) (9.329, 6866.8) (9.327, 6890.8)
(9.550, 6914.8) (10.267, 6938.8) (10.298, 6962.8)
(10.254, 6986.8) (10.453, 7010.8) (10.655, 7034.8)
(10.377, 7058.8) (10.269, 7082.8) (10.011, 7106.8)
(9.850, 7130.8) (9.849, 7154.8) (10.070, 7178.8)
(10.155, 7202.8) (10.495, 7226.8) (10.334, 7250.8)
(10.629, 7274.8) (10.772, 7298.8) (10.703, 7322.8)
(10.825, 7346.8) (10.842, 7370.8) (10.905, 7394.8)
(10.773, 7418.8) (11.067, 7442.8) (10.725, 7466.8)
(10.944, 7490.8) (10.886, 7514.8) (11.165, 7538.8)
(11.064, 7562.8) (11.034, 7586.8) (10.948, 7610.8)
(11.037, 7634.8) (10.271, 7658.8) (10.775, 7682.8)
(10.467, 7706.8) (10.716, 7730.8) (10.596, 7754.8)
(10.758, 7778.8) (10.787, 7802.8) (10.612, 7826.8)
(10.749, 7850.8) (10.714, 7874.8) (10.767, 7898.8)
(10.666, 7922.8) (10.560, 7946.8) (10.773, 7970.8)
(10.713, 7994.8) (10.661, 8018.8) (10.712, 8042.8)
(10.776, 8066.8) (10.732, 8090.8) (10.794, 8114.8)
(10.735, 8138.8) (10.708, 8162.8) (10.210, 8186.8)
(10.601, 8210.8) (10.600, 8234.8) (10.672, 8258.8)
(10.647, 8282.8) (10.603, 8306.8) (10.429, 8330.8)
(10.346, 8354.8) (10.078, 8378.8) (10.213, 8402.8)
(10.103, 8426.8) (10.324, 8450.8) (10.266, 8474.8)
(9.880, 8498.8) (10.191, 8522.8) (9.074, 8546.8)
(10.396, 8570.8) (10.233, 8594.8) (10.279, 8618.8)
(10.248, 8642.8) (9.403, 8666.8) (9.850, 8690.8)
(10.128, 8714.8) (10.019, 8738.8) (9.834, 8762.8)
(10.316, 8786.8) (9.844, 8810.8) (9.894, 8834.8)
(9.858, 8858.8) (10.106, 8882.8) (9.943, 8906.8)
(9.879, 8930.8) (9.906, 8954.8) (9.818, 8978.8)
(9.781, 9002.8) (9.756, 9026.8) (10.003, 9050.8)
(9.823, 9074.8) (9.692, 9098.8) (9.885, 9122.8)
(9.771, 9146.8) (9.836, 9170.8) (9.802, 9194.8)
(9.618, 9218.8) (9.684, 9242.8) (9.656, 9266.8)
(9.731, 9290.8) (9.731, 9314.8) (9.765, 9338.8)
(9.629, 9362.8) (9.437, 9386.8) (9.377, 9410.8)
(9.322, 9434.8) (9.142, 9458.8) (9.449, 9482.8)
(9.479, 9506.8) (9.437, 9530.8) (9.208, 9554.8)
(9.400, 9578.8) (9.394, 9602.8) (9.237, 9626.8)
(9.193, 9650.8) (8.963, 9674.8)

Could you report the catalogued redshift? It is 0.000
